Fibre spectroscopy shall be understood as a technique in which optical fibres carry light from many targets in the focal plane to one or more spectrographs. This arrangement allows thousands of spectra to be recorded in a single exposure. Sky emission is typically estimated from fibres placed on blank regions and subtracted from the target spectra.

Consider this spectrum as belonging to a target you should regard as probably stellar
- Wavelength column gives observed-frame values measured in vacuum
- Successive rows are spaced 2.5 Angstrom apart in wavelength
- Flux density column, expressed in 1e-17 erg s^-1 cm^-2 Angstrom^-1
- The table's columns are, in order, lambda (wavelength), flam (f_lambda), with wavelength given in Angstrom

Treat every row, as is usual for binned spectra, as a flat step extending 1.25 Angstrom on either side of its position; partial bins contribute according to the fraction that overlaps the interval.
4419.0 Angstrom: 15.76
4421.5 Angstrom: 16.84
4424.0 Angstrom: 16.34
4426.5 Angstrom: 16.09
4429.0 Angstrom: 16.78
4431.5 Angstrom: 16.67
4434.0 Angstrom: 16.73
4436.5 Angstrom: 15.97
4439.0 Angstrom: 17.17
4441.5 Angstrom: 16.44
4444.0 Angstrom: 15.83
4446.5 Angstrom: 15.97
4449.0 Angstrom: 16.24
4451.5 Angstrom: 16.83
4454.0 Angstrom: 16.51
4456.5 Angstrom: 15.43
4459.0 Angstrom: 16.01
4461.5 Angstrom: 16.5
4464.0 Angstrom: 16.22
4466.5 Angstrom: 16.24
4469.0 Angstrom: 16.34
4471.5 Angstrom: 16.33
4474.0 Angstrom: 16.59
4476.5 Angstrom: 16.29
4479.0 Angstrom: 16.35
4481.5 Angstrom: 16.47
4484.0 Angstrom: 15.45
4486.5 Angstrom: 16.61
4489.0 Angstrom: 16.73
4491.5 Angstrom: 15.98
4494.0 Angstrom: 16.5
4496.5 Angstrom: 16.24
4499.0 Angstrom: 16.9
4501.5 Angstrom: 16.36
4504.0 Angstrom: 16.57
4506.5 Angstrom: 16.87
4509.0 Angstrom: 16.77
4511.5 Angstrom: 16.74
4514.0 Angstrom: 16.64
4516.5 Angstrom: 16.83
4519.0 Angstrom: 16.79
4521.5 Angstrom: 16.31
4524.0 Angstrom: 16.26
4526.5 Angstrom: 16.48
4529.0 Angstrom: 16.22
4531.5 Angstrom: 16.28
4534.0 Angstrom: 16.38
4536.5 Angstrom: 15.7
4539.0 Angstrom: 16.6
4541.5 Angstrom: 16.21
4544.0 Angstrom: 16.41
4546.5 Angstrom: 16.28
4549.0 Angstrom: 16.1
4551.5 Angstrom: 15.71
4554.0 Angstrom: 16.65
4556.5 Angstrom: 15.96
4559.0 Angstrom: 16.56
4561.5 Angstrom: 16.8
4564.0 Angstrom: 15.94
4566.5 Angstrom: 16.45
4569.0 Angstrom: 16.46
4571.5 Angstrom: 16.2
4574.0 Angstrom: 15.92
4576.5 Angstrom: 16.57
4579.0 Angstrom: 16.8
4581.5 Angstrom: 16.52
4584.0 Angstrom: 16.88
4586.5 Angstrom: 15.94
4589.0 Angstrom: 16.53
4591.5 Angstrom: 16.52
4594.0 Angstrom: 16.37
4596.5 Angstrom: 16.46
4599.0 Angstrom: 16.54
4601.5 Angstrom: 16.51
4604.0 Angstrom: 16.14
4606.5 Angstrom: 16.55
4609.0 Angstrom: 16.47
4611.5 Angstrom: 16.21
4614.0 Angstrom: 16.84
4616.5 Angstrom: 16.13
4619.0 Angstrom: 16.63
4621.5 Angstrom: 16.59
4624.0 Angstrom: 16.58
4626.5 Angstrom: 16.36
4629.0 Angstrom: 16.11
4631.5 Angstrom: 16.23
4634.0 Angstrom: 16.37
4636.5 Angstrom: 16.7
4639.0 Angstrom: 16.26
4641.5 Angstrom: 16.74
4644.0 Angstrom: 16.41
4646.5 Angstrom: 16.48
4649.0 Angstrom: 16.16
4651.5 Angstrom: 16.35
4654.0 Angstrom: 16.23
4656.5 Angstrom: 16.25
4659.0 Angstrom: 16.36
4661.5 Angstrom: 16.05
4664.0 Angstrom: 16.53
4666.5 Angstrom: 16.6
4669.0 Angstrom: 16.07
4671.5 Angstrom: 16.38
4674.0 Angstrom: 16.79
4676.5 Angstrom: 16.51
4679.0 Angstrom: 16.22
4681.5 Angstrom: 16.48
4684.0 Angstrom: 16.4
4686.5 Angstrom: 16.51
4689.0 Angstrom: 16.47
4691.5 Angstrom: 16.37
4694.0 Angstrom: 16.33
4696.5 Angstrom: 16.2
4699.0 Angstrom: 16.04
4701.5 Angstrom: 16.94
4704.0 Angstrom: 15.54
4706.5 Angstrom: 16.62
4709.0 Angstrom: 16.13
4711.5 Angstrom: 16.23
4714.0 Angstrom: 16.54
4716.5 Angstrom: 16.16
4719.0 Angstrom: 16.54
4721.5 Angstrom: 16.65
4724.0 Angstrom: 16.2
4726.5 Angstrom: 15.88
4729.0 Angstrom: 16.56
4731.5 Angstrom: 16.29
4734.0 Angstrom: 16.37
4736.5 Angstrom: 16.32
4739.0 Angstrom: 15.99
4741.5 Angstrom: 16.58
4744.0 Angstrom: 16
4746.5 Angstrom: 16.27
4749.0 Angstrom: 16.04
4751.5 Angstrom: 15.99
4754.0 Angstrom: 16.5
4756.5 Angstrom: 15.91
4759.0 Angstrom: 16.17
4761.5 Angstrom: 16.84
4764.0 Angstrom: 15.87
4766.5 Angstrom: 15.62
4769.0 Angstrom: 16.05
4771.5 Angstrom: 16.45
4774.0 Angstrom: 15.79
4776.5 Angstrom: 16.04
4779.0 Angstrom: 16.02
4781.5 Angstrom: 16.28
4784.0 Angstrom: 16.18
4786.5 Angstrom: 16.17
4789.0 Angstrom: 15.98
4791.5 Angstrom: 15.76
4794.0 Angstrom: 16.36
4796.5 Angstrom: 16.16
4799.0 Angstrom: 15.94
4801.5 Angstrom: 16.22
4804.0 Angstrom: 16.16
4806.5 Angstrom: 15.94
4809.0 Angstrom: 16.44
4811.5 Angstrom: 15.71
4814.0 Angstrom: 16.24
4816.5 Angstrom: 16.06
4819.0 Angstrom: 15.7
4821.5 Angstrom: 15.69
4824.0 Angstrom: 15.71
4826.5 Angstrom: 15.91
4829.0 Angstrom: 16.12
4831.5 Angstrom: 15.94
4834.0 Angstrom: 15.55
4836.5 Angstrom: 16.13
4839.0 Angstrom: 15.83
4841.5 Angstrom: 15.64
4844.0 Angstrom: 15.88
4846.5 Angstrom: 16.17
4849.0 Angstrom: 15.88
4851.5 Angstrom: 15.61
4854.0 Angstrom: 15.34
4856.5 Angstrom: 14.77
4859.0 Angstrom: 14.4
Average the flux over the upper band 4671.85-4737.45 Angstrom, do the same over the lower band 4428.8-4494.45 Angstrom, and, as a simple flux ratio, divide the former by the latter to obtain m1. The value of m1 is 1.00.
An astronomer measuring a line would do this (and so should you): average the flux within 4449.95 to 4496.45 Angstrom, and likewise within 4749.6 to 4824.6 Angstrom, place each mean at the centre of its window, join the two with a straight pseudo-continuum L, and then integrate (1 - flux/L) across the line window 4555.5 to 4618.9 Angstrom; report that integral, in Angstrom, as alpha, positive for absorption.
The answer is -0.8 Angstrom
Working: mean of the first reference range 16.3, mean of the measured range 16.4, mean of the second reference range 16.1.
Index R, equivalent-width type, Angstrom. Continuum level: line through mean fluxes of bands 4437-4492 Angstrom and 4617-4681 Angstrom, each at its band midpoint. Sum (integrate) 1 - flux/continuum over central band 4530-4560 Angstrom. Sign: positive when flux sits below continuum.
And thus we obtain 0.2 Angstrom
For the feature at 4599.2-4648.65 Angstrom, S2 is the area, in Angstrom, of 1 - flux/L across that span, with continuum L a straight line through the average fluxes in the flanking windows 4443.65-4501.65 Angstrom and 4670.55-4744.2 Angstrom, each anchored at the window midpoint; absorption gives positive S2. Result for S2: -0.3 Angstrom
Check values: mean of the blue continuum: 16.3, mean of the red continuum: 16.3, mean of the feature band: 16.4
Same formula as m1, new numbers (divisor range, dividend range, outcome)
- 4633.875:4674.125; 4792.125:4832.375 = 0.98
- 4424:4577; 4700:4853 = 0.98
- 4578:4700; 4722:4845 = 0.98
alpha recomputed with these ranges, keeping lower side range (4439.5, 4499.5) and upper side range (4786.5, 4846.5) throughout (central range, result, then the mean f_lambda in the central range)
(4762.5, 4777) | 0.03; 16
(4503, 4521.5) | -0.53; 16.7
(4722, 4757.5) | -0.39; 16.2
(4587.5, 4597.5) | -0.17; 16.5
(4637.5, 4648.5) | -0.22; 16.5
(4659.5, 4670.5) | -0.14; 16.3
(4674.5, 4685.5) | -0.23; 16.4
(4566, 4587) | -0.31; 16.4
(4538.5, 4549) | -0.07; 16.3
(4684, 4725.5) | -0.69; 16.3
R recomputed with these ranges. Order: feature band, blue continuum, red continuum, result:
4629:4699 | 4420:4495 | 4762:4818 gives -0.9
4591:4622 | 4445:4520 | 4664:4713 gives -0.1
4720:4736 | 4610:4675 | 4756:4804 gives -0.1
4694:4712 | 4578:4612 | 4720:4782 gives 0.0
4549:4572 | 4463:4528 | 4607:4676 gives 0.2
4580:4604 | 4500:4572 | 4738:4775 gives -0.2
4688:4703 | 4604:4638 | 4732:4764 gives -0.1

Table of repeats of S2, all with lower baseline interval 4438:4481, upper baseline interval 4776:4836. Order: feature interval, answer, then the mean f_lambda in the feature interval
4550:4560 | 0.0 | 16.2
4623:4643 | -0.3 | 16.4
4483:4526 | -0.6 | 16.5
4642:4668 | -0.3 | 16.4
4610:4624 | -0.3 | 16.5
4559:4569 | -0.1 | 16.4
